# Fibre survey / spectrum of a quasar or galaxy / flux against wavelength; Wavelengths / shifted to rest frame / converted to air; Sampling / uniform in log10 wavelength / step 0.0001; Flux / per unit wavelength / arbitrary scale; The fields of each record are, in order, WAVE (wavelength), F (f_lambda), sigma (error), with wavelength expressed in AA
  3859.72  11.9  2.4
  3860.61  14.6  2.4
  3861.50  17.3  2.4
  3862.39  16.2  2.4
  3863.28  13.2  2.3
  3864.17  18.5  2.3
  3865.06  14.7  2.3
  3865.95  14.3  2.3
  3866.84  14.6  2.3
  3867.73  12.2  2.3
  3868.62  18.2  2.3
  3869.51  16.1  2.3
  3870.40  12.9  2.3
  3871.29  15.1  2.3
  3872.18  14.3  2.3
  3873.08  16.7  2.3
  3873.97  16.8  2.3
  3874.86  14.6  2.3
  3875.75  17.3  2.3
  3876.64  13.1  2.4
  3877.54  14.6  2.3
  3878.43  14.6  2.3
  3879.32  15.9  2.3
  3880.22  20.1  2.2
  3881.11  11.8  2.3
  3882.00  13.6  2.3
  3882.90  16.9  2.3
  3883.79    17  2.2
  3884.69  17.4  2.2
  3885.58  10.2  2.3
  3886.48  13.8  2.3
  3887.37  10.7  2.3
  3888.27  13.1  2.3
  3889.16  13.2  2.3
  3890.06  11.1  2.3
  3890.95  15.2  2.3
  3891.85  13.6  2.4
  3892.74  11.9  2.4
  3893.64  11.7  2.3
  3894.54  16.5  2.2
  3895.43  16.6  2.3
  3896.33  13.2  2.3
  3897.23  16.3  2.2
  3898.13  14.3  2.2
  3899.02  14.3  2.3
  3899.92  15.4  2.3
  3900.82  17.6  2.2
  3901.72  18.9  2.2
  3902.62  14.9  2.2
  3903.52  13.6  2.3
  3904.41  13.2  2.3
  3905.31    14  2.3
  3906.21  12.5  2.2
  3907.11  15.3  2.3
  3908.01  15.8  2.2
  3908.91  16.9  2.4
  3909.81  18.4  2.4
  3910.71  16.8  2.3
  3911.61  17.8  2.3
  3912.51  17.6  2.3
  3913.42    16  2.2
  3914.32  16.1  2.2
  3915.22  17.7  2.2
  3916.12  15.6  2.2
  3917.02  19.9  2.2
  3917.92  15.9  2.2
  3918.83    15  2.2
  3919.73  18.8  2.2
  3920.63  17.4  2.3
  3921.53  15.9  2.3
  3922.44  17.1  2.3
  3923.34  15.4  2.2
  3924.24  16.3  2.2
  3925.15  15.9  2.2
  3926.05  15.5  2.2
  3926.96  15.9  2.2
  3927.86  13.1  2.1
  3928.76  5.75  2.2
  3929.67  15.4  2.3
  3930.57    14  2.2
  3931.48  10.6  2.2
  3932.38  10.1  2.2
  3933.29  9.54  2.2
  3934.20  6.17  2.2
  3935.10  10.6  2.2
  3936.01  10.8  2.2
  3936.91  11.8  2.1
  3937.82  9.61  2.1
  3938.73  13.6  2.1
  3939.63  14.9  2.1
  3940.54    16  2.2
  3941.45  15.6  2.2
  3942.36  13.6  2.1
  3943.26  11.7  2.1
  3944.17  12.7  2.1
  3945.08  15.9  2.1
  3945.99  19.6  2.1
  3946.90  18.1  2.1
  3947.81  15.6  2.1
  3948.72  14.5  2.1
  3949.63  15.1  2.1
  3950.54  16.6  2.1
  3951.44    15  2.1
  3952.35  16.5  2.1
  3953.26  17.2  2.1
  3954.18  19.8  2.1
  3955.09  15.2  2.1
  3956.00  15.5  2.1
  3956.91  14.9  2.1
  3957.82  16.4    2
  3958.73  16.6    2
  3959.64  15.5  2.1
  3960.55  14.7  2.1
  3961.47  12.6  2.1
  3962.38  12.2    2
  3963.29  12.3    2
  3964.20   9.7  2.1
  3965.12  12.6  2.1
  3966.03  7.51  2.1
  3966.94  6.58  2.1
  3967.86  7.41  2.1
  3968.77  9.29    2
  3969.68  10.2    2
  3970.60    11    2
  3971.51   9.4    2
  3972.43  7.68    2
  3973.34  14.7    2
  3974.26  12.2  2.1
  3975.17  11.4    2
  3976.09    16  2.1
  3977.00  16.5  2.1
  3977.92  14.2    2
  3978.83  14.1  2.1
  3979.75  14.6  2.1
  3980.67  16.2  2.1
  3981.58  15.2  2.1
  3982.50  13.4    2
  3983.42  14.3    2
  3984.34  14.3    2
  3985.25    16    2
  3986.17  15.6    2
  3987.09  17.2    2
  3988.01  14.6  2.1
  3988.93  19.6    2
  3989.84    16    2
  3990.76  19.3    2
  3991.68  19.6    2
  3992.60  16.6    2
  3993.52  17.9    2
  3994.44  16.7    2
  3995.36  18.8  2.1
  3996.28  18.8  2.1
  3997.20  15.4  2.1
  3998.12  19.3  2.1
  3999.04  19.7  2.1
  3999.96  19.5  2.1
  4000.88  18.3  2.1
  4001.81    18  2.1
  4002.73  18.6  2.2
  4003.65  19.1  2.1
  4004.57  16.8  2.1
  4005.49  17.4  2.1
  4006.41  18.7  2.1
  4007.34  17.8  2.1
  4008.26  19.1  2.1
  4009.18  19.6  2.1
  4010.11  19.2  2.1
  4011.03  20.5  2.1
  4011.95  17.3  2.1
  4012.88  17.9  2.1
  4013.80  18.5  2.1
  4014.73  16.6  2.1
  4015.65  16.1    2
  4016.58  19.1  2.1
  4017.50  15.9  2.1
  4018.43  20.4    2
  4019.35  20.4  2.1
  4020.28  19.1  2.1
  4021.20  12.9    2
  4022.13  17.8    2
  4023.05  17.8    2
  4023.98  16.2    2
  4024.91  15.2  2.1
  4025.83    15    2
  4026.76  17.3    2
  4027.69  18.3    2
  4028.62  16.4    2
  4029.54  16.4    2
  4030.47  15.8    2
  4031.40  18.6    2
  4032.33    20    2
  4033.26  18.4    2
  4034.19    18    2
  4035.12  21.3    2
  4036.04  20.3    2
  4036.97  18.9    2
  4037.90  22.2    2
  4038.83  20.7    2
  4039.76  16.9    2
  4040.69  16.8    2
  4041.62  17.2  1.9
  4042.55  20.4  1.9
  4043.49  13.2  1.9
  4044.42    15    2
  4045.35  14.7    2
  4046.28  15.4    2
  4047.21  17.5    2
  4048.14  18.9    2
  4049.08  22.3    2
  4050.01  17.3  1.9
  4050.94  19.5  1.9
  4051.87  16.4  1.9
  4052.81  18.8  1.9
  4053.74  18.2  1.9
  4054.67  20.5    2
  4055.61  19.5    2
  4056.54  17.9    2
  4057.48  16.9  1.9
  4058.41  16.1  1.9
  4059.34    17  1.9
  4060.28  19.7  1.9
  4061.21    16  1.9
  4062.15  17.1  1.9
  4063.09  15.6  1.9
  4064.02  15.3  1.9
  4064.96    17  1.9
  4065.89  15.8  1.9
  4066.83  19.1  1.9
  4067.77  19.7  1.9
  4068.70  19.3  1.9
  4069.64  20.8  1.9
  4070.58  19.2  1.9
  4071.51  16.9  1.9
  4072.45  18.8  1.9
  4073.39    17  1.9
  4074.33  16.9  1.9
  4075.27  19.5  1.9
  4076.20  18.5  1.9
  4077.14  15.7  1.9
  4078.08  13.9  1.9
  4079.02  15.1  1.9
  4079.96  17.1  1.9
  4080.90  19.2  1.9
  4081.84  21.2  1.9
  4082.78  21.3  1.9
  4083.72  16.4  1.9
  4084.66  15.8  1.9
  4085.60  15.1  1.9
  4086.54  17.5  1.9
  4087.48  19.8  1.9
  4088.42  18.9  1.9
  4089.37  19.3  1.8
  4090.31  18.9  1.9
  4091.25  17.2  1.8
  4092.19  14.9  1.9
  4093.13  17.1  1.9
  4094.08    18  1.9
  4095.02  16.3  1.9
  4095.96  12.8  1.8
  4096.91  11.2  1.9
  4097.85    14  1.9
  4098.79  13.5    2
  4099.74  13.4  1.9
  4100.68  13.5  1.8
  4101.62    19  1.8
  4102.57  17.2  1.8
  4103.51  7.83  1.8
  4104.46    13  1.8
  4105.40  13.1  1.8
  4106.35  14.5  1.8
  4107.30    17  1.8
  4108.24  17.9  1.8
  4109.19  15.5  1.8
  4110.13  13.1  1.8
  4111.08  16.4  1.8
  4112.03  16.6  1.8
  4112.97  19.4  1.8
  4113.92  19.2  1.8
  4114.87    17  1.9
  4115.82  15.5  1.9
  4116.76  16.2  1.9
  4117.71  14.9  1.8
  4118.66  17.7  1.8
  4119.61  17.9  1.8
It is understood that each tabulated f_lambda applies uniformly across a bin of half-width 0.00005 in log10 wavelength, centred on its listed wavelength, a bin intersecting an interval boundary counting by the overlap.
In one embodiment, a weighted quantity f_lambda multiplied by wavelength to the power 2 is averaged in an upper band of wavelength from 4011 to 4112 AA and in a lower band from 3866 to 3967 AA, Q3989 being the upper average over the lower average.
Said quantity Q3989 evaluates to 1.3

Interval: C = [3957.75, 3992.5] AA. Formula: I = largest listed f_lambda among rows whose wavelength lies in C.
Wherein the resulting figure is 19.6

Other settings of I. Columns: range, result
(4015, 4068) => 22.3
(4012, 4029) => 20.4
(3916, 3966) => 19.9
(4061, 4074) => 20.8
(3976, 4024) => 20.5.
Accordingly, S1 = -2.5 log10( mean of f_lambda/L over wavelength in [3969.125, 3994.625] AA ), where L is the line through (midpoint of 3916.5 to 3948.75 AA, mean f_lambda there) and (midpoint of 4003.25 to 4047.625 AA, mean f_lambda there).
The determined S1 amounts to 0.09 mag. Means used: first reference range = 14.1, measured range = 14.8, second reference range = 17.8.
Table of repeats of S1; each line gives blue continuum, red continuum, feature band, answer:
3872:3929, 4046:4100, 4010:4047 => -0.05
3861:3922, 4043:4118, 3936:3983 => 0.16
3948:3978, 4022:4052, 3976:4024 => -0.12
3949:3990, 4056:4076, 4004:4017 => -0.17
